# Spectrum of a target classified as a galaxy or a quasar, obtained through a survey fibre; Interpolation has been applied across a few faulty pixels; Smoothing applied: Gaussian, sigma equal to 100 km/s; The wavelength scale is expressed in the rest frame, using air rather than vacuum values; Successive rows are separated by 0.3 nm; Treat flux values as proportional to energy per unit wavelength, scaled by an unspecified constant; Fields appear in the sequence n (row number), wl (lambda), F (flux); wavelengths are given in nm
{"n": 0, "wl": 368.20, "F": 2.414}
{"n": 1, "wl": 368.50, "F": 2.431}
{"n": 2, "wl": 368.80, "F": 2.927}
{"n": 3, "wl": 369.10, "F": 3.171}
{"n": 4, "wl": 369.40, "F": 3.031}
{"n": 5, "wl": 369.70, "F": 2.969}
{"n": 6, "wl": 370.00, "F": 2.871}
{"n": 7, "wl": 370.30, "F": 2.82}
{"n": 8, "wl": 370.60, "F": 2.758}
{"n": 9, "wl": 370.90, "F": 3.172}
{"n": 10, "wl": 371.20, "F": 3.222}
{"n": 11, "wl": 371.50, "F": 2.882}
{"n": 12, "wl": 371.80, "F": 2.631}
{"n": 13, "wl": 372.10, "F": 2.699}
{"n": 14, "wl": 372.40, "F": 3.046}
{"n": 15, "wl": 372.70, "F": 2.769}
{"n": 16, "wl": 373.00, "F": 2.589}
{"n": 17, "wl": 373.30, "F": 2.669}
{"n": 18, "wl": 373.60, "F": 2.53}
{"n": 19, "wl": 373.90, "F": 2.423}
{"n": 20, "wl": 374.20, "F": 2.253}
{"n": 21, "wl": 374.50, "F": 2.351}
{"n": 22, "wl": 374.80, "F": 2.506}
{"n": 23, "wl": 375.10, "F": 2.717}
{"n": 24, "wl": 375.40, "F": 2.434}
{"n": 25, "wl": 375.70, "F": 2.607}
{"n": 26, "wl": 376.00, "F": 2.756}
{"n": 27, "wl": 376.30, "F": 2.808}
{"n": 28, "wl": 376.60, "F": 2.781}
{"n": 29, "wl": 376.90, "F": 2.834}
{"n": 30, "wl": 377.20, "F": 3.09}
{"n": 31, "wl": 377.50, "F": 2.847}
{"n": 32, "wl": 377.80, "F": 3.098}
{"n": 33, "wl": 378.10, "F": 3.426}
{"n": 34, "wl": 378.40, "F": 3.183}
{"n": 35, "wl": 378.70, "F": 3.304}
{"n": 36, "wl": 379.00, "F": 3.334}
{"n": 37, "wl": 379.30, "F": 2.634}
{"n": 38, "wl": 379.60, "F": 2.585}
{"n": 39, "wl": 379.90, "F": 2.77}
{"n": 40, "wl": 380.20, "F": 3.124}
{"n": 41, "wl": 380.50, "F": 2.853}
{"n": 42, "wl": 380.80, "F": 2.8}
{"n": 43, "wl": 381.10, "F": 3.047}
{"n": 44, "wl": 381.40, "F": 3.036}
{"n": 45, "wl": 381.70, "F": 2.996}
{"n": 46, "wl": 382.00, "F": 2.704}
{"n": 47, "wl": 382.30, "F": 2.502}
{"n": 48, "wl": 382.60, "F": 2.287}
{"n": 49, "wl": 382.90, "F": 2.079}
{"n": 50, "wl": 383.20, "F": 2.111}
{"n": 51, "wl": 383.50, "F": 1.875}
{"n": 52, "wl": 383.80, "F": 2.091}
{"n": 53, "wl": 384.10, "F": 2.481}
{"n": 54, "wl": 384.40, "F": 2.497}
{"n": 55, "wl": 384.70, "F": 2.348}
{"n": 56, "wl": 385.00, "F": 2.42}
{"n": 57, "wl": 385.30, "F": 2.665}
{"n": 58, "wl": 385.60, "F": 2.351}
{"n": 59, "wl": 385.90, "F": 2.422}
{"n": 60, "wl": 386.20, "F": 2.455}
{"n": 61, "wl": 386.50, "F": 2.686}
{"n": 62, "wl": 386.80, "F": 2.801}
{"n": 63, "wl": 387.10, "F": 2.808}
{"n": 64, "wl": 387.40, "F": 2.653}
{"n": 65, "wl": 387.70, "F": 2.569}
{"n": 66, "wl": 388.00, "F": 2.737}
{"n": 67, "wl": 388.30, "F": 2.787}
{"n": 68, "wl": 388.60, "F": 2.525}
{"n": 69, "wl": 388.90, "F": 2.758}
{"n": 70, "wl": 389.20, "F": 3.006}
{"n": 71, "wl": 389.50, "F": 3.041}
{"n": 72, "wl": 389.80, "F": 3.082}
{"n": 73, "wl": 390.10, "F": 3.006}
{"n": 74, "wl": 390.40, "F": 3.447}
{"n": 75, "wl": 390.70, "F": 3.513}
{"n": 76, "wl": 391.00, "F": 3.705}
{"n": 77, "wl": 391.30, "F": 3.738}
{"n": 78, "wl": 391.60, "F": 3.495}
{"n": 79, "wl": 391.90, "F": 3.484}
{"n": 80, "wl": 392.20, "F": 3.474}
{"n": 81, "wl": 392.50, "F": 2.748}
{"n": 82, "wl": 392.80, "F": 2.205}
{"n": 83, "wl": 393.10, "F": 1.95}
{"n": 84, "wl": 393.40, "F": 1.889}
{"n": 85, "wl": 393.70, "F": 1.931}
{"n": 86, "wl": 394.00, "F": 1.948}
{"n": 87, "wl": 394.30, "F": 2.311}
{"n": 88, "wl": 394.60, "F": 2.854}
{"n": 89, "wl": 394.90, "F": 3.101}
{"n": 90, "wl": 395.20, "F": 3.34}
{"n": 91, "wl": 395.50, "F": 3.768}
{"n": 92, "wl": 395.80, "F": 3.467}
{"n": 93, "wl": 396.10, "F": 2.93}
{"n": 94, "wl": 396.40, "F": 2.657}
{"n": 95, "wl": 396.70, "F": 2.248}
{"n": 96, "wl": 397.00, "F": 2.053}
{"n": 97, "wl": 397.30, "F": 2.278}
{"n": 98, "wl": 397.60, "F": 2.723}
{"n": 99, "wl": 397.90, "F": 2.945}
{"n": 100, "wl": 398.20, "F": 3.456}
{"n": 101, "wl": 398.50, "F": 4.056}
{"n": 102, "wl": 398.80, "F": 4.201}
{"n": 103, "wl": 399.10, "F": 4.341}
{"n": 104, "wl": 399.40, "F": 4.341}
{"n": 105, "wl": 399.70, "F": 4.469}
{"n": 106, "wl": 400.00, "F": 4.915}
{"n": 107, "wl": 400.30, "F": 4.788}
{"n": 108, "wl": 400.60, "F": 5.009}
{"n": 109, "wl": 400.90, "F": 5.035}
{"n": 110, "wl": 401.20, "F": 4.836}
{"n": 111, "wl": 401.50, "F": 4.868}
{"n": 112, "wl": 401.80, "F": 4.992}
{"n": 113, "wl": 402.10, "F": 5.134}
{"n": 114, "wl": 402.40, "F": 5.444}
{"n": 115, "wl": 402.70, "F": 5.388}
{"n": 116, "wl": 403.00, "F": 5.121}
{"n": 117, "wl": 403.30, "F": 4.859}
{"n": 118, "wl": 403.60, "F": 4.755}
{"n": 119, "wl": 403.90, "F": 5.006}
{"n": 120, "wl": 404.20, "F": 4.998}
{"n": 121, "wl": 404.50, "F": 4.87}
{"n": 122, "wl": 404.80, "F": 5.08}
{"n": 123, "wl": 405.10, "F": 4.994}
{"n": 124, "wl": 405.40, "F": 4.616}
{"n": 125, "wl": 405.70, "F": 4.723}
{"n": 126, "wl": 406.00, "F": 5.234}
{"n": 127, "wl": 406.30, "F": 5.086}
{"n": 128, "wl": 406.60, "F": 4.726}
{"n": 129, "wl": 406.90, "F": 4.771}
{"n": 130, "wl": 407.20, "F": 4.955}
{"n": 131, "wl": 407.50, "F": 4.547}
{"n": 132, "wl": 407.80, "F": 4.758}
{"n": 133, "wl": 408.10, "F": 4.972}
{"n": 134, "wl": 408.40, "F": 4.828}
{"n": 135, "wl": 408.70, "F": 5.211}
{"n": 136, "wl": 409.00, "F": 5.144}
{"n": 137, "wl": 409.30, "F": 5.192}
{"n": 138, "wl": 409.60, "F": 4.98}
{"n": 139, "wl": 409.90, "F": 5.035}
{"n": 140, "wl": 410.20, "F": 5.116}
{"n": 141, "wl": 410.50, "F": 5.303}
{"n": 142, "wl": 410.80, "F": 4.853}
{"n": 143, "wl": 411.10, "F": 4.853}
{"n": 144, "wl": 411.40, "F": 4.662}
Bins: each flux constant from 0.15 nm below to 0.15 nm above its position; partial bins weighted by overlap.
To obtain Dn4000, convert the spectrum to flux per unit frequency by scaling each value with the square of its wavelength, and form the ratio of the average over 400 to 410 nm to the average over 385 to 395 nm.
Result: 1.92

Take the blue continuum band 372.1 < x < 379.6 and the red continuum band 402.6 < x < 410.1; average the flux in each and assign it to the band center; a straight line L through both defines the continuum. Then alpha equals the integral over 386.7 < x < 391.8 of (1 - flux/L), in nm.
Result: 0.953 nm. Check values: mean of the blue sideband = 2.79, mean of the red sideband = 4.95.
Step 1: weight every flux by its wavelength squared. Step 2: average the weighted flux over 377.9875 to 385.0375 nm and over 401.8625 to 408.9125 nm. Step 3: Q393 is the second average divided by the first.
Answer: 2.09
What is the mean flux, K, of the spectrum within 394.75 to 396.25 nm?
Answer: 3.32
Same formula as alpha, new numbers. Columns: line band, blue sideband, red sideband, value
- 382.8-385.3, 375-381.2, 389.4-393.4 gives 0.61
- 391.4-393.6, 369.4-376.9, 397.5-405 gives 0.70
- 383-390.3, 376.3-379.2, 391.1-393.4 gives 0.99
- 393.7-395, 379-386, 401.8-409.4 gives 0.46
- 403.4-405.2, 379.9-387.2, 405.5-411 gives -0.14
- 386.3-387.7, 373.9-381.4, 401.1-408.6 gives 0.33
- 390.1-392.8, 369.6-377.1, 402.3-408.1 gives 0.42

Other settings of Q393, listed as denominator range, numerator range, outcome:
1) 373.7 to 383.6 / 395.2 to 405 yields 1.72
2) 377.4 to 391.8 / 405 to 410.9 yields 1.98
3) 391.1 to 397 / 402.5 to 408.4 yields 1.86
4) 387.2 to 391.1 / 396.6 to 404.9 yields 1.56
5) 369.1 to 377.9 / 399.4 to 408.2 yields 2.08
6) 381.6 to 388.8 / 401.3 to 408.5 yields 2.19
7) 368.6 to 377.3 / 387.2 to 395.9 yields 1.16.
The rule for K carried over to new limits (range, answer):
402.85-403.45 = 4.99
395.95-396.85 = 2.61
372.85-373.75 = 2.6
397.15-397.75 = 2.5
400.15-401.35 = 4.92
